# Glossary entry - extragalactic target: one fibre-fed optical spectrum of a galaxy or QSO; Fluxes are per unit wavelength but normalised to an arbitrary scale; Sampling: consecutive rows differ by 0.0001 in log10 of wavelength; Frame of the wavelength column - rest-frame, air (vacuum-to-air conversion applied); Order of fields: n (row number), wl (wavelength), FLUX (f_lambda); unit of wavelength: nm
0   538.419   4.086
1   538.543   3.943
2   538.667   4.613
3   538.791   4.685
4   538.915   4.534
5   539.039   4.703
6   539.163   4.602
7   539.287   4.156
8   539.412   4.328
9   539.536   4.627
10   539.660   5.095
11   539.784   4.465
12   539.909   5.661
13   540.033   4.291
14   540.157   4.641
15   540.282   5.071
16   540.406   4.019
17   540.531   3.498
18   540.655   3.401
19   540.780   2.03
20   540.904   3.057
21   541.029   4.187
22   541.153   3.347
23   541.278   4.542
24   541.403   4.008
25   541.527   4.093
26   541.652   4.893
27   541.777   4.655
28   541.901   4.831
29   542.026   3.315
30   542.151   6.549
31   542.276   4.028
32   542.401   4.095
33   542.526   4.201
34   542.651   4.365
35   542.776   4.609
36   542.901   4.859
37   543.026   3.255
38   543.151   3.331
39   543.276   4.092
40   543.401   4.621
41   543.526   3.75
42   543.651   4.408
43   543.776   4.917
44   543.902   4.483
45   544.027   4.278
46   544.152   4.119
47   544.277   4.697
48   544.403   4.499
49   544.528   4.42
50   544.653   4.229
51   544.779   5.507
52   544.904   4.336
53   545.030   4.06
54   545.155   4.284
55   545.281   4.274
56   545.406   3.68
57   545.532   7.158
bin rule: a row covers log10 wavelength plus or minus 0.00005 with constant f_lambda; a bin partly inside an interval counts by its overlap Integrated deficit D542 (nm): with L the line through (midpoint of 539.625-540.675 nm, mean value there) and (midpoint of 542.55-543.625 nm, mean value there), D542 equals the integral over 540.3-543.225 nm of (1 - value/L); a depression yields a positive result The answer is 0.15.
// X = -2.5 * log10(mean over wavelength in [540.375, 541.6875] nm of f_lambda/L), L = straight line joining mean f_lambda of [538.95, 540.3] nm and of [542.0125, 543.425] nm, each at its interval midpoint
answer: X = 0.21 mag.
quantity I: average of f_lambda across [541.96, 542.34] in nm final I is 4.62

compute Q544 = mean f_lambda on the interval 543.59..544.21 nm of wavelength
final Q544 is 4.44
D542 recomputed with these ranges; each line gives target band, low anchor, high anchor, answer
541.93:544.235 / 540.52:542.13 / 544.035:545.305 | -0.06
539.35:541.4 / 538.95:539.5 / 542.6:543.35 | 0.10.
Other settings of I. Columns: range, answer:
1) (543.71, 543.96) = 4.69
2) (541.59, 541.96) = 4.8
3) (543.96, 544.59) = 4.41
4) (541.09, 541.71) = 4.17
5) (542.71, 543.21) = 4.02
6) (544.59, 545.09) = 4.53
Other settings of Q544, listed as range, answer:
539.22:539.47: 4.24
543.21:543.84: 4.35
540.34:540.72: 3.64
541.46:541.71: 4.48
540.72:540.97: 2.57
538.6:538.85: 4.64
